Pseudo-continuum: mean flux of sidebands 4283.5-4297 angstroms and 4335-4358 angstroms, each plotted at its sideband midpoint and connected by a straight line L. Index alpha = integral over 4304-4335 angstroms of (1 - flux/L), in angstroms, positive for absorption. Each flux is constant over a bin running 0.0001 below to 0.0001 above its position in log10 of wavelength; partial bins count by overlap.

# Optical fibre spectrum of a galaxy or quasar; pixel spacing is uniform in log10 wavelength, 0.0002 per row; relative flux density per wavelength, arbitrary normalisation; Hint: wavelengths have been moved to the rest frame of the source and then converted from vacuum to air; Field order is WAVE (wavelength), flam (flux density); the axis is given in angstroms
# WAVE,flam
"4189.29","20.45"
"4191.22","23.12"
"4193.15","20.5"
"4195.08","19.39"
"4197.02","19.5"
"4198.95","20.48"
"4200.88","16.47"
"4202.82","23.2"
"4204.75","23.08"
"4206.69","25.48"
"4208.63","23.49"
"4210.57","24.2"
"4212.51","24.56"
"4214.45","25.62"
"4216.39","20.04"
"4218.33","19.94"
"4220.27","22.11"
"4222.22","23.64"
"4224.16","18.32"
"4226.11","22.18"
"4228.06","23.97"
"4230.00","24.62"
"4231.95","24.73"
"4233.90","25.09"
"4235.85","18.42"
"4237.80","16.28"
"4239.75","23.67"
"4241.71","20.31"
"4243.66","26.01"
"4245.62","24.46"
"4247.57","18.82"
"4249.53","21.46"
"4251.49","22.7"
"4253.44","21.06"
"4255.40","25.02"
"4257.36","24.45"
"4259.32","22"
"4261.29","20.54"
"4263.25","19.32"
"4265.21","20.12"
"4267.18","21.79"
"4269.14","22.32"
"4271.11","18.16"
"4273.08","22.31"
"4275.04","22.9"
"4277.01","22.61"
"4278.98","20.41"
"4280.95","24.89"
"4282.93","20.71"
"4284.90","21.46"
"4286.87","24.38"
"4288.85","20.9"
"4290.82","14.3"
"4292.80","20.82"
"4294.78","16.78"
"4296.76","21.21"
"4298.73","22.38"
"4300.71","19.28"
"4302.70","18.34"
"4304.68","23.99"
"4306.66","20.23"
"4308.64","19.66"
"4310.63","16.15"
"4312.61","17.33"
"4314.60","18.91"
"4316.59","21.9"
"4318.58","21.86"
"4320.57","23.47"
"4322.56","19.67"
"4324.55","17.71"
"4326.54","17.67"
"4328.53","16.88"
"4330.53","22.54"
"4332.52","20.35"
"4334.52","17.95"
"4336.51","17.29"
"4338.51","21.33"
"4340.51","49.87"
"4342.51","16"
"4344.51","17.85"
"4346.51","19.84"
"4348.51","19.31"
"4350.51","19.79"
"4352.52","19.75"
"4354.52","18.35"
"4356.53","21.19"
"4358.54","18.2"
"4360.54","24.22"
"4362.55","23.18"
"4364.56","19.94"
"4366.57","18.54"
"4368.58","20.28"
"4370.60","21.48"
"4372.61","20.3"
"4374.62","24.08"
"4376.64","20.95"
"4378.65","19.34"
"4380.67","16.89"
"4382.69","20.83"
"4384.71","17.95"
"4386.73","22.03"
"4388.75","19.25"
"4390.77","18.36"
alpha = 1.6 angstroms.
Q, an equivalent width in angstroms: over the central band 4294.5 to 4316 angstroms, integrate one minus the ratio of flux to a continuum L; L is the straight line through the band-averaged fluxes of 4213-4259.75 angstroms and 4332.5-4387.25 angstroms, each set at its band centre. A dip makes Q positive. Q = 1.9 angstroms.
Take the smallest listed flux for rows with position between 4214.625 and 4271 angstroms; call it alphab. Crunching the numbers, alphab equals 16.28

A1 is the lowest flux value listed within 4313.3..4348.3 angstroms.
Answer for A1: 16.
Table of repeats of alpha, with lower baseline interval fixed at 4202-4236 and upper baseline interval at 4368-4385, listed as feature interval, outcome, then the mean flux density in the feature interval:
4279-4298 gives 1.1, 20.6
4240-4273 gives 0.8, 21.8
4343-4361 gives 1.0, 19.6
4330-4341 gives -1.5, 23.8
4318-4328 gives 0.7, 19.9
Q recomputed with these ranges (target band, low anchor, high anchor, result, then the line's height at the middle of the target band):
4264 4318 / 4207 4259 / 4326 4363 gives 3.2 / 21.8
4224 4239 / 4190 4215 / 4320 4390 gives 0.0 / 21.9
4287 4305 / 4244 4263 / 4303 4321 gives 0.8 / 20.8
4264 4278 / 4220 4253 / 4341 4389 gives 0.1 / 21.7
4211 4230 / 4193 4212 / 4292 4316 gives -1.0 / 21.3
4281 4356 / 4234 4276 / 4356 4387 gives 1.9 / 21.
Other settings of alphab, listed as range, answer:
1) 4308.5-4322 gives 16.15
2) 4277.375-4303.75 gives 14.3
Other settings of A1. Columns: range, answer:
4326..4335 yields 16.88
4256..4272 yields 18.16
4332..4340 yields 17.29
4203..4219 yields 19.94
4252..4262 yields 20.54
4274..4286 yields 20.41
